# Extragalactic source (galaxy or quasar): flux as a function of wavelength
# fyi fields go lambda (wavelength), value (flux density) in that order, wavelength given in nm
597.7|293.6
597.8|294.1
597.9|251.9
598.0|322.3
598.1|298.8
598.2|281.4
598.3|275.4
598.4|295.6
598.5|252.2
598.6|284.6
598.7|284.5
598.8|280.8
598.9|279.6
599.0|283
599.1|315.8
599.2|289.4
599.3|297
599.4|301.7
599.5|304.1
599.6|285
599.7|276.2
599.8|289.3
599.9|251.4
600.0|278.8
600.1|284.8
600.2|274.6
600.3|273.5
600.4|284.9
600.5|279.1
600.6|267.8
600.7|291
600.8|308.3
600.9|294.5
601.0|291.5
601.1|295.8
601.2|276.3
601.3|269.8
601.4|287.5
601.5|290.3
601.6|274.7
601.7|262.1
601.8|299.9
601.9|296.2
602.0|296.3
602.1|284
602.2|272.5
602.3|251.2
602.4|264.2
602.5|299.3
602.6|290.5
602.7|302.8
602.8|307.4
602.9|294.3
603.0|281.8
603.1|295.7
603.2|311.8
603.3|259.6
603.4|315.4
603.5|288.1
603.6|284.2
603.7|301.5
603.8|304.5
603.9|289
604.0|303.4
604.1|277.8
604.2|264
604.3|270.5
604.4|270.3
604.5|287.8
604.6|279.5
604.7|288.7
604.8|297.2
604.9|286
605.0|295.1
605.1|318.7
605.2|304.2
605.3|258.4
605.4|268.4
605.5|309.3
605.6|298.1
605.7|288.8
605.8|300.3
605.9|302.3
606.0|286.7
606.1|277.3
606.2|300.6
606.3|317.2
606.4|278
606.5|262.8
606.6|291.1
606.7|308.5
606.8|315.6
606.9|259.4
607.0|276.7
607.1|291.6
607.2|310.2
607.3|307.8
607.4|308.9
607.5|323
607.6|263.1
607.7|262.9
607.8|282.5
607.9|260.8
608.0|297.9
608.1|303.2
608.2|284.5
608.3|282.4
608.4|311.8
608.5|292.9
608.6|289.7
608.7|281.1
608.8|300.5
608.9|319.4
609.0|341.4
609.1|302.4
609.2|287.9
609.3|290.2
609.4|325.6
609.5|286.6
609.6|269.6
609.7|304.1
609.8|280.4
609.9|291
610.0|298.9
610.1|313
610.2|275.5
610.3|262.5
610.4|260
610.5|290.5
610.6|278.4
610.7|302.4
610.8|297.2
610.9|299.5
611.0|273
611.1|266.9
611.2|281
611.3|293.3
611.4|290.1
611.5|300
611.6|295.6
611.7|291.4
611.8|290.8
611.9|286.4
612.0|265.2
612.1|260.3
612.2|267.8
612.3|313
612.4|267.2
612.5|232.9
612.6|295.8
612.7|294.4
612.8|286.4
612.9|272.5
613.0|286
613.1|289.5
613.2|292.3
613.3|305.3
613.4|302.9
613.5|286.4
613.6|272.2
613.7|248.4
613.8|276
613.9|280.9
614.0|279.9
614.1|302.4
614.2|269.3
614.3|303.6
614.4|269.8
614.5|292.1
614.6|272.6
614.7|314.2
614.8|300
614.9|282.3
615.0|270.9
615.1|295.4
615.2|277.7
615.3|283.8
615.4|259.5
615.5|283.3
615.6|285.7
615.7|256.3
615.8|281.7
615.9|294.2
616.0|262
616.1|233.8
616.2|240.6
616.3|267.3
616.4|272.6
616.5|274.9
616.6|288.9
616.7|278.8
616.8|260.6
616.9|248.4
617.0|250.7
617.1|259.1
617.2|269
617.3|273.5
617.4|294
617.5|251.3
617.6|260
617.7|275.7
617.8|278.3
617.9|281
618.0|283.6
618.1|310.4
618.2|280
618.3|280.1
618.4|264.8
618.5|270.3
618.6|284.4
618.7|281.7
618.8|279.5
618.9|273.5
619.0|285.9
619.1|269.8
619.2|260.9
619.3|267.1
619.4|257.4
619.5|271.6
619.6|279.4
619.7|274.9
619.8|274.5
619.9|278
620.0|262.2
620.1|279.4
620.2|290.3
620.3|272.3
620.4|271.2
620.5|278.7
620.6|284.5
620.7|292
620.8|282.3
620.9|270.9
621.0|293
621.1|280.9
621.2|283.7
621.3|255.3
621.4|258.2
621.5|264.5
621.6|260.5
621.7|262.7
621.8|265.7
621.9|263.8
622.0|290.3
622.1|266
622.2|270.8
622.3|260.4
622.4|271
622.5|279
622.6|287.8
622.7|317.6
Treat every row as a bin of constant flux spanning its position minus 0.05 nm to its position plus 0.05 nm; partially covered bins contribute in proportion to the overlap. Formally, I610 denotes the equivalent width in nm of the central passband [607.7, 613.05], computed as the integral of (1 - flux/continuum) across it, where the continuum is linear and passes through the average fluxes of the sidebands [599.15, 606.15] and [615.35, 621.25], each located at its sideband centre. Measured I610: -0.14 nm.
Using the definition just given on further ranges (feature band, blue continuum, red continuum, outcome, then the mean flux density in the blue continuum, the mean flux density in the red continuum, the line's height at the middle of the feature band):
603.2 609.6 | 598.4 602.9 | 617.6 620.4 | -0.22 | 285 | 276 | 282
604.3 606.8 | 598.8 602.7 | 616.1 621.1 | -0.08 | 285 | 274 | 282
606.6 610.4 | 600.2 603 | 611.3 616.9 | -0.15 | 285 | 280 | 282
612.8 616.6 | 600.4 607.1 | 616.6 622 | -0.02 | 288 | 274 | 278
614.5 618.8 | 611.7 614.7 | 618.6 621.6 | 0.06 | 282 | 275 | 279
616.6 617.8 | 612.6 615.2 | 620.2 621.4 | 0.06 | 286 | 278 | 282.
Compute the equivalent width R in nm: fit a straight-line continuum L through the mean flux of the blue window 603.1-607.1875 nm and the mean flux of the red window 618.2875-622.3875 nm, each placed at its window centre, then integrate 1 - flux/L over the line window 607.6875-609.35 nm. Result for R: -0.047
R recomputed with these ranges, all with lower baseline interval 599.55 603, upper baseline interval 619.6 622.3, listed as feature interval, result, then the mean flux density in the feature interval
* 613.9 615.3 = -0.05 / 287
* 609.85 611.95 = -0.06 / 287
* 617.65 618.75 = -0.02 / 281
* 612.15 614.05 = -0.03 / 282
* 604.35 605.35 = -0.02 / 289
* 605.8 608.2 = -0.09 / 291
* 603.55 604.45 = -0.01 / 285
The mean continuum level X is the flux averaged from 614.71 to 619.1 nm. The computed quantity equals 274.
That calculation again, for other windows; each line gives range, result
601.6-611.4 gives 290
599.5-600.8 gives 280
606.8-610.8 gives 292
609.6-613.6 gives 285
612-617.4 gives 277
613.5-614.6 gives 279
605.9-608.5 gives 291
